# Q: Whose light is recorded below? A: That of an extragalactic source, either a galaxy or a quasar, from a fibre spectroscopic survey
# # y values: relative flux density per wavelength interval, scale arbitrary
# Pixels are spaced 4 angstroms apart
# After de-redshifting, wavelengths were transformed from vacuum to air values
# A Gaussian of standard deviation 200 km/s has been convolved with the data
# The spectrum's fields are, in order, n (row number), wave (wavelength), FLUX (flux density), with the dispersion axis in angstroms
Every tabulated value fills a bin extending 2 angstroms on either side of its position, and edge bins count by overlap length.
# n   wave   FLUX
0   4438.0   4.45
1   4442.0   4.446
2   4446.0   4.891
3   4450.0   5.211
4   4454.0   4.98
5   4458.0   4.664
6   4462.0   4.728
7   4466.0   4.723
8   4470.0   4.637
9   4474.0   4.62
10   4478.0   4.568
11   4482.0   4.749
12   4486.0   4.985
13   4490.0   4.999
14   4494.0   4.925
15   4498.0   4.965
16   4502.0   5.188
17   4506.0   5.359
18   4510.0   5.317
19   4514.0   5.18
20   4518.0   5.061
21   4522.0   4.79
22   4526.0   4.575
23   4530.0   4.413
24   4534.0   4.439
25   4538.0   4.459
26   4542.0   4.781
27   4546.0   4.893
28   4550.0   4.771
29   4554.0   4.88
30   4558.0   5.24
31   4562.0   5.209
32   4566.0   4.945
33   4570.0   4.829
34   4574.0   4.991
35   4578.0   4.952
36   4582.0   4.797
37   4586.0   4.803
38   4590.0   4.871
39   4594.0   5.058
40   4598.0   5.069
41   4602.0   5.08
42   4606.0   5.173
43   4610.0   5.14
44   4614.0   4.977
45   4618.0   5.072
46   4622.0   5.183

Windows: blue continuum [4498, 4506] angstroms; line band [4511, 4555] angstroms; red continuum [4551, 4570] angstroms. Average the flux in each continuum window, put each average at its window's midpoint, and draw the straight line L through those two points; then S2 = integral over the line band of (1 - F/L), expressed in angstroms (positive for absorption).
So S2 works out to 2.9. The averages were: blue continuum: 5.17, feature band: 4.76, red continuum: 5.03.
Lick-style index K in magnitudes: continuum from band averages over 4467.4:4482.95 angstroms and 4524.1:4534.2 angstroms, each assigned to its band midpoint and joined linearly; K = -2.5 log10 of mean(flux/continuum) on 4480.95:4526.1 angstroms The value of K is -0.11 mag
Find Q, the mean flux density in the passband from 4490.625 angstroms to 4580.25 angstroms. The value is 4.92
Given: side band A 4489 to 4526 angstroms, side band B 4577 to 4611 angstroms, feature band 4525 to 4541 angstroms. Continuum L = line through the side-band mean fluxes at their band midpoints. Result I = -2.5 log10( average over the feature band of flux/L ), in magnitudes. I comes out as 0.13 mag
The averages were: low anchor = 5.06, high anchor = 4.99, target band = 4.48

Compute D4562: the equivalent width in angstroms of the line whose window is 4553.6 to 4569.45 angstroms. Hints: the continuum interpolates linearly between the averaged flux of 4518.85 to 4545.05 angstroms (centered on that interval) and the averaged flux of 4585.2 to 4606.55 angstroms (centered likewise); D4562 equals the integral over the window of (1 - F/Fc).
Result -0.9 angstroms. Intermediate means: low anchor 4.61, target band 5.07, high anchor 5.01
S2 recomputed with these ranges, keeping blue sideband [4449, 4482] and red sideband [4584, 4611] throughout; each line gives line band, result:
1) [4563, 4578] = 0.1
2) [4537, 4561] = 0.3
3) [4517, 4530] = 0.4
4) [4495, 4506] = -0.7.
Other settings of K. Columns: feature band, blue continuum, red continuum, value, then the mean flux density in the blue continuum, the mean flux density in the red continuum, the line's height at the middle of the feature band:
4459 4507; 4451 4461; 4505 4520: 0.04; 4.85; 5.22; 5.03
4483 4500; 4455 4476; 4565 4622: -0.05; 4.69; 4.99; 4.75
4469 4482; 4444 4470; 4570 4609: 0.05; 4.85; 4.97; 4.87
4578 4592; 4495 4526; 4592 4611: 0.06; 5.08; 5.1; 5.1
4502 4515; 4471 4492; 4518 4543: -0.13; 4.78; 4.61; 4.68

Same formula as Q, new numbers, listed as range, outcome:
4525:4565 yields 4.78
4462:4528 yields 4.91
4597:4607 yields 5.1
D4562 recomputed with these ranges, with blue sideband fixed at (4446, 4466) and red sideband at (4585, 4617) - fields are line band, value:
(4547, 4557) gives 0.2 angstroms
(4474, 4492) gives 0.4 angstroms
